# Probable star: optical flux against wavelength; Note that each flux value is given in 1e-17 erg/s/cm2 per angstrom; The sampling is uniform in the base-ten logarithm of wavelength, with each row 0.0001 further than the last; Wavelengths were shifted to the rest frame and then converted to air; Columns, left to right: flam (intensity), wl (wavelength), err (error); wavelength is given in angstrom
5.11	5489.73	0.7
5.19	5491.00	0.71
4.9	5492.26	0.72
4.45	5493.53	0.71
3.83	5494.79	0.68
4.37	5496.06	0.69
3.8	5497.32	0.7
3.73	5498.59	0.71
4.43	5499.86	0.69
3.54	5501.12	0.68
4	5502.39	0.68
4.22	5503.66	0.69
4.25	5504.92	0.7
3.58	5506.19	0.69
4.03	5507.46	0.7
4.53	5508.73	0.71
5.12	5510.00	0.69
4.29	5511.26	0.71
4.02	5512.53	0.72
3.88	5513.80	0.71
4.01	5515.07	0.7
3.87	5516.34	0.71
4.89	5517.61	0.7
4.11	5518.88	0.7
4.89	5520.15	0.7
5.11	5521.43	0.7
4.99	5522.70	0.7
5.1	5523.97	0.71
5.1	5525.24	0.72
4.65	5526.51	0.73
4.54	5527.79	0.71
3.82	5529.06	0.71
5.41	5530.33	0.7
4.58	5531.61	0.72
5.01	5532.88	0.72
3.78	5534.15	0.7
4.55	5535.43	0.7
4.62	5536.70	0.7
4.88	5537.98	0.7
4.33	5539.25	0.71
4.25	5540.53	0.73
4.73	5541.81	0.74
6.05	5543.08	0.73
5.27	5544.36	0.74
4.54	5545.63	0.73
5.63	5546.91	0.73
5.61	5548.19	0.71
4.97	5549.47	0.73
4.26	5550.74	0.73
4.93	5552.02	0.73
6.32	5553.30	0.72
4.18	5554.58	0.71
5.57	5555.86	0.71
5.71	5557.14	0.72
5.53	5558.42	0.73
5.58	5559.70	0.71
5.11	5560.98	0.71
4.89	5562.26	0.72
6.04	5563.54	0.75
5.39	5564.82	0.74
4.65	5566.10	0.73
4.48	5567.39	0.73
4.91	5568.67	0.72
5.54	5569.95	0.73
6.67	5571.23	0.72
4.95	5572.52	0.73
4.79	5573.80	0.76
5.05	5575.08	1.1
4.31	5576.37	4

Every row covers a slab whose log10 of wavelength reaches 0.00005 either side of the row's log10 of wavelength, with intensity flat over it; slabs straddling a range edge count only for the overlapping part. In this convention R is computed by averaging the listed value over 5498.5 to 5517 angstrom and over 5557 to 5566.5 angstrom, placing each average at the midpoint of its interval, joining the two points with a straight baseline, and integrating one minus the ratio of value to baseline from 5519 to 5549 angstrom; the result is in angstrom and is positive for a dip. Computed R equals -0.7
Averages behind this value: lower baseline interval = 4.11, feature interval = 4.83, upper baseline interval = 5.36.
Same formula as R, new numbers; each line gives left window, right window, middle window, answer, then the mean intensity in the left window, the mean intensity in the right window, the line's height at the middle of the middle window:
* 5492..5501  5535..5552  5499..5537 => 0.61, 4.15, 4.91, 4.5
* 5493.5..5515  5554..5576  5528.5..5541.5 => 0.40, 4.11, 5.23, 4.68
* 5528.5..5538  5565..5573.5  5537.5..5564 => -1.54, 4.57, 5.19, 4.87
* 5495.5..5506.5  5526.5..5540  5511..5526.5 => -0.80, 4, 4.55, 4.31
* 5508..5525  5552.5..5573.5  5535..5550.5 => 0.15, 4.54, 5.33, 4.98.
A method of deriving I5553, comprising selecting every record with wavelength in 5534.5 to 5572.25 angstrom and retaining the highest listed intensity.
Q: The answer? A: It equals 6.67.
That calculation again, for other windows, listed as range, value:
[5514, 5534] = 5.41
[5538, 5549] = 6.05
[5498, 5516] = 5.12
